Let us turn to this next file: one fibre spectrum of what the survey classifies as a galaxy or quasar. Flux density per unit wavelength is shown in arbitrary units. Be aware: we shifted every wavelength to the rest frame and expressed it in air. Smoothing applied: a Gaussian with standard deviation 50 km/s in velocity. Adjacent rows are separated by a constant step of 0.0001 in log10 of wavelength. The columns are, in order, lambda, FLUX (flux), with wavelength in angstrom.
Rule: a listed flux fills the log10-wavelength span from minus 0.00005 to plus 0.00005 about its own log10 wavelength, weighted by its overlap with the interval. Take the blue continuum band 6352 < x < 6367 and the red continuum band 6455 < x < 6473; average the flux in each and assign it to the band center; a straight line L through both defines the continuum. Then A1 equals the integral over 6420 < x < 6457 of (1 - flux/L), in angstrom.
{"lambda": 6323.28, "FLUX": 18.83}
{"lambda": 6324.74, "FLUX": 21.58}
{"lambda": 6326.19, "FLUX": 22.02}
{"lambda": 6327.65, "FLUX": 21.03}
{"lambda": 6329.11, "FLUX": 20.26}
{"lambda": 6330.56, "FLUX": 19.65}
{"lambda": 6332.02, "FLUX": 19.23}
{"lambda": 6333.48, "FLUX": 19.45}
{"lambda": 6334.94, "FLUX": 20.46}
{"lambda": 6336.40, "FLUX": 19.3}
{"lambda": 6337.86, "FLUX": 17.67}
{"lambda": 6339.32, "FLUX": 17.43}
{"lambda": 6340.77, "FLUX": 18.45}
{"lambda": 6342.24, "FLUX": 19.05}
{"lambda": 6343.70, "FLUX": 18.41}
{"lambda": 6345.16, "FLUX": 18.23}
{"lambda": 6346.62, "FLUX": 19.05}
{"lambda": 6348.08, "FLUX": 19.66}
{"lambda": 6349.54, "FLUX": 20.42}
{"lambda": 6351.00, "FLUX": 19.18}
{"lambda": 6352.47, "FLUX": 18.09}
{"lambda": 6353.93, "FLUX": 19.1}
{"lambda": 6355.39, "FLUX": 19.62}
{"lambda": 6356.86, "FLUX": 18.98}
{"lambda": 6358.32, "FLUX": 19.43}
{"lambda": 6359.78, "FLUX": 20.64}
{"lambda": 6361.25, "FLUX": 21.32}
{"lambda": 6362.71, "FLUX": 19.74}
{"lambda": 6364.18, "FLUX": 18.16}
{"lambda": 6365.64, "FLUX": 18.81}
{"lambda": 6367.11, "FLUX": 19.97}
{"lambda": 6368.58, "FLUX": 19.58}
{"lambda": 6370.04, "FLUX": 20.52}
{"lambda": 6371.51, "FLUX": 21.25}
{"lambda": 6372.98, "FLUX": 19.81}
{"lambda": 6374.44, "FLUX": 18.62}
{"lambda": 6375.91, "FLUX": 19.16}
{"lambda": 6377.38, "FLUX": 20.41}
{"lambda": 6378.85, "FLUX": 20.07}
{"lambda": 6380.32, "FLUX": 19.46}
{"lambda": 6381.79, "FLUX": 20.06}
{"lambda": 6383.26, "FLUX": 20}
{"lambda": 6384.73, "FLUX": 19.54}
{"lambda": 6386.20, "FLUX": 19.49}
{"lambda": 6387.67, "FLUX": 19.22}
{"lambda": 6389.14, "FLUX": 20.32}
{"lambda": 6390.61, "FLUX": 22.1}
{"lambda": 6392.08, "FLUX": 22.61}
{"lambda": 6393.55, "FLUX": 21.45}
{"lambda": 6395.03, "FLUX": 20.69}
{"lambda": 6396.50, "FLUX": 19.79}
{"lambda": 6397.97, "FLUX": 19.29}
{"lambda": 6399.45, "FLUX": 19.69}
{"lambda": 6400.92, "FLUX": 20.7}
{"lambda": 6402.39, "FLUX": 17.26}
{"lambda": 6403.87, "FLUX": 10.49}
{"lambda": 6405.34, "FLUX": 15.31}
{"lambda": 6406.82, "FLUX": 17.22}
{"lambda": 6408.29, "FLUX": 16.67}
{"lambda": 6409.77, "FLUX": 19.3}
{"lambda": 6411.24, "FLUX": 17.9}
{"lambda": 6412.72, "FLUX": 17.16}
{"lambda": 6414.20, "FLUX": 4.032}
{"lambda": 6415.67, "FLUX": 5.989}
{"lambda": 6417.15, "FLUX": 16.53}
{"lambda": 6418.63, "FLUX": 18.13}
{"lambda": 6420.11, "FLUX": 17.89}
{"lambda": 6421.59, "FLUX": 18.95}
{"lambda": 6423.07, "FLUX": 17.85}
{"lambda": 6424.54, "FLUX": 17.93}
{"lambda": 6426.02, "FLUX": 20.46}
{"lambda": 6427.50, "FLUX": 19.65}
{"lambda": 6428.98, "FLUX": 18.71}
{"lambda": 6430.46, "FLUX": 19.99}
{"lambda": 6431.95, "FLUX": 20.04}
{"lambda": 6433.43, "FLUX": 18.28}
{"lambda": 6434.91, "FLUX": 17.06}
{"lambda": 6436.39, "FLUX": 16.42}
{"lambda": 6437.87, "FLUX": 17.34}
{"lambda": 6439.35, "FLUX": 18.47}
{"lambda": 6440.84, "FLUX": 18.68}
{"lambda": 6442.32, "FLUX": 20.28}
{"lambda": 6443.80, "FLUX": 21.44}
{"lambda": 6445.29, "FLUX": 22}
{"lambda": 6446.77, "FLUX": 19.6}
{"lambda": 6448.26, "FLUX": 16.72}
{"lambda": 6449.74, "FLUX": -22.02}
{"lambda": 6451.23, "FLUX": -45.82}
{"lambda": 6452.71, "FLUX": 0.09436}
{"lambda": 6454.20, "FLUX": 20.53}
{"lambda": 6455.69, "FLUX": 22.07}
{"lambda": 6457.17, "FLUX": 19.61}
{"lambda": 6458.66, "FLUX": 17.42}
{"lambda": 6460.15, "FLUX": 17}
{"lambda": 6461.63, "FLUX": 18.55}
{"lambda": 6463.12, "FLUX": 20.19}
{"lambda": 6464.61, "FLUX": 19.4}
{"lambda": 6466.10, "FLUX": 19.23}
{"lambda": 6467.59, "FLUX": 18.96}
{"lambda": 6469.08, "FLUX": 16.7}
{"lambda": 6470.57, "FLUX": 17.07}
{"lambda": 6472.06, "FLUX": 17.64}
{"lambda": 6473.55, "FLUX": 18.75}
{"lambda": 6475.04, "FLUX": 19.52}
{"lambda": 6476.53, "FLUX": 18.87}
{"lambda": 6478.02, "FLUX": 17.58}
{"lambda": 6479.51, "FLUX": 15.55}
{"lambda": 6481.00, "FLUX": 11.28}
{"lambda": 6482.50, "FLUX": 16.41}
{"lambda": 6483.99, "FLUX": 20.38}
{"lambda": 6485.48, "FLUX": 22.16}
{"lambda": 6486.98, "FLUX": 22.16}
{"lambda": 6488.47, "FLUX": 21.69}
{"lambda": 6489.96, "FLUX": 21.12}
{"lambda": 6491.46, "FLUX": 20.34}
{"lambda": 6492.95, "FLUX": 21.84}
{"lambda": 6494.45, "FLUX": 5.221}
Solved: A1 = 9.3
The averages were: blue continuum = 19.4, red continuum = 18.6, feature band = 14.1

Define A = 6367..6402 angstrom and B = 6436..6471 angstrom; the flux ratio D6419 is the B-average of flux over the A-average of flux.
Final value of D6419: 0.7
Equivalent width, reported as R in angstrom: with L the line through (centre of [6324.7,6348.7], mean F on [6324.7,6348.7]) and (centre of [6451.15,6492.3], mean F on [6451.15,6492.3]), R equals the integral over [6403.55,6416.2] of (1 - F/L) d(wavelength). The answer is 2.8 angstrom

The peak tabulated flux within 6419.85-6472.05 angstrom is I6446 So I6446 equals 22.07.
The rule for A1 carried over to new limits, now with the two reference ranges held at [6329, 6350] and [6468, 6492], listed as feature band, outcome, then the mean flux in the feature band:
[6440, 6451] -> 4.5 angstrom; 11.1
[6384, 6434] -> 2.3 angstrom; 18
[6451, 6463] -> 4.5 angstrom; 11.6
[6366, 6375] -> -0.5 angstrom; 19.9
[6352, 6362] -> -0.3 angstrom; 19.7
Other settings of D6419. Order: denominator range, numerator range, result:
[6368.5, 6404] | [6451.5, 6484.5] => 0.83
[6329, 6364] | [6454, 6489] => 0.97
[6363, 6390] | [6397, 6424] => 0.82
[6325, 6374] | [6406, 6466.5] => 0.77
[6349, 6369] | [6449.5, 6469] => 0.55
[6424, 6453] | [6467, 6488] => 1.40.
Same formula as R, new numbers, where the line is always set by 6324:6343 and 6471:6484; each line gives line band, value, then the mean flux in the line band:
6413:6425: 2.3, 14.7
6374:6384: -0.5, 19.7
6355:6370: -0.4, 19.7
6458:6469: -0.7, 18.6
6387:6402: -1.5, 20.5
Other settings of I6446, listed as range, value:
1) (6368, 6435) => 22.61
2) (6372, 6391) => 22.1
